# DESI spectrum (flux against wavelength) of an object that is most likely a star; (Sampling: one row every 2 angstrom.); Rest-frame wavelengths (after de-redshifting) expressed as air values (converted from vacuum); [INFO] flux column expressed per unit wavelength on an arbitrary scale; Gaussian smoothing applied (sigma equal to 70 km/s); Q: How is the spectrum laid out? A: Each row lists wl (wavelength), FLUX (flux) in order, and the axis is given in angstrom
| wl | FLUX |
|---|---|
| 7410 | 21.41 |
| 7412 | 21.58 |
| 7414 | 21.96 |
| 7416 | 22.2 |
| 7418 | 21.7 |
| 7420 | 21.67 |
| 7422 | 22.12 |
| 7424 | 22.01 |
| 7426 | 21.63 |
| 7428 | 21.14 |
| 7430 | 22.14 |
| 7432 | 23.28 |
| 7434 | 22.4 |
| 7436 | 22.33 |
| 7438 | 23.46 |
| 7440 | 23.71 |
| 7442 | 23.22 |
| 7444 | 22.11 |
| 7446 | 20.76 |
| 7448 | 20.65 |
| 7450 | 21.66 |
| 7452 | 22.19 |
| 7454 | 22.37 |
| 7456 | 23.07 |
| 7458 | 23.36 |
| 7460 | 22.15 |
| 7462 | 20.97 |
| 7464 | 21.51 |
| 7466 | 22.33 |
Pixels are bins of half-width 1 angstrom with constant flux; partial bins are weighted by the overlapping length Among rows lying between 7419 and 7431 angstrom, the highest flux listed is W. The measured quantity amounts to 22.14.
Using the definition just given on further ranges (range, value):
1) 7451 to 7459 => 23.36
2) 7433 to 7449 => 23.71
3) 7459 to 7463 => 22.15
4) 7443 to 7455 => 22.37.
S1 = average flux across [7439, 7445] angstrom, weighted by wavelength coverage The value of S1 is 23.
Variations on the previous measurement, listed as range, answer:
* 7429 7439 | 22.7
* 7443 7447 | 21.4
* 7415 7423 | 21.9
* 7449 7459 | 22.5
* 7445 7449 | 20.7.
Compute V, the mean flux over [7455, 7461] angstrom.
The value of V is 22.9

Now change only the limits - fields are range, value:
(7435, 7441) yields 23.2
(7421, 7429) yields 21.7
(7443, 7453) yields 21.5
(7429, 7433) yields 22.7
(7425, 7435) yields 22.1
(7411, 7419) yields 21.9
